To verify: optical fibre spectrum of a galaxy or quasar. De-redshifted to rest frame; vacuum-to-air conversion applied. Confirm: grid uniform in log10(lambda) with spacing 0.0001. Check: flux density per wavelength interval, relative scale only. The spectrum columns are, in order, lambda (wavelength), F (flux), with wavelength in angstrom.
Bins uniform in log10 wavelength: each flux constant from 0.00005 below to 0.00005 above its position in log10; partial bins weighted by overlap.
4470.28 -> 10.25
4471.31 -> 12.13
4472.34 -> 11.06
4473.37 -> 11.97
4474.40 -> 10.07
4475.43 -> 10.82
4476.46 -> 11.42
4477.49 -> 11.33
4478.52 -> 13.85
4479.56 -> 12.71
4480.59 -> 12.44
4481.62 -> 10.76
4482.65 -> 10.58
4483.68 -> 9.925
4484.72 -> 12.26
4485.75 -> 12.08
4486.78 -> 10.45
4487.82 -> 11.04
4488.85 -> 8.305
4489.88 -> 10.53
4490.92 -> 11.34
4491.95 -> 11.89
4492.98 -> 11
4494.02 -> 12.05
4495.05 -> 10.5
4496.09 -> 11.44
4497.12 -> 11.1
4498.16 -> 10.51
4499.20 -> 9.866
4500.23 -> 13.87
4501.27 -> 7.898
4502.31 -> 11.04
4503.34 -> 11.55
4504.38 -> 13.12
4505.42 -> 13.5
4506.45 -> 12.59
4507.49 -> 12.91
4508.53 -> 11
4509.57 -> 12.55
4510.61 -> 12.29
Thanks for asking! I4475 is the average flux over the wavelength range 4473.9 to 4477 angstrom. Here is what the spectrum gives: 10.8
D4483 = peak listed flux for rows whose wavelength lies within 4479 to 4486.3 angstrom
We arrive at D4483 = 12.71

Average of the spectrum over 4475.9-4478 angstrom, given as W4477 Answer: 11.4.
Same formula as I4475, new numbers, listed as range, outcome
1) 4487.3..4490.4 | 9.96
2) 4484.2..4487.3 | 11.6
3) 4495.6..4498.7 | 11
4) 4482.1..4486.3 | 11.2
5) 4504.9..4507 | 13.1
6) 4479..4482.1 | 12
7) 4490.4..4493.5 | 11.4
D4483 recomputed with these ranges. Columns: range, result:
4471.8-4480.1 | 13.85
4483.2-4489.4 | 12.26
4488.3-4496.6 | 12.05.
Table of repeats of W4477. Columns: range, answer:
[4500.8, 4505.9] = 11.4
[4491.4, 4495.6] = 11.4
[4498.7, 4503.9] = 10.9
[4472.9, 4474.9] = 11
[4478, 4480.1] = 13.2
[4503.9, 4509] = 12.6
